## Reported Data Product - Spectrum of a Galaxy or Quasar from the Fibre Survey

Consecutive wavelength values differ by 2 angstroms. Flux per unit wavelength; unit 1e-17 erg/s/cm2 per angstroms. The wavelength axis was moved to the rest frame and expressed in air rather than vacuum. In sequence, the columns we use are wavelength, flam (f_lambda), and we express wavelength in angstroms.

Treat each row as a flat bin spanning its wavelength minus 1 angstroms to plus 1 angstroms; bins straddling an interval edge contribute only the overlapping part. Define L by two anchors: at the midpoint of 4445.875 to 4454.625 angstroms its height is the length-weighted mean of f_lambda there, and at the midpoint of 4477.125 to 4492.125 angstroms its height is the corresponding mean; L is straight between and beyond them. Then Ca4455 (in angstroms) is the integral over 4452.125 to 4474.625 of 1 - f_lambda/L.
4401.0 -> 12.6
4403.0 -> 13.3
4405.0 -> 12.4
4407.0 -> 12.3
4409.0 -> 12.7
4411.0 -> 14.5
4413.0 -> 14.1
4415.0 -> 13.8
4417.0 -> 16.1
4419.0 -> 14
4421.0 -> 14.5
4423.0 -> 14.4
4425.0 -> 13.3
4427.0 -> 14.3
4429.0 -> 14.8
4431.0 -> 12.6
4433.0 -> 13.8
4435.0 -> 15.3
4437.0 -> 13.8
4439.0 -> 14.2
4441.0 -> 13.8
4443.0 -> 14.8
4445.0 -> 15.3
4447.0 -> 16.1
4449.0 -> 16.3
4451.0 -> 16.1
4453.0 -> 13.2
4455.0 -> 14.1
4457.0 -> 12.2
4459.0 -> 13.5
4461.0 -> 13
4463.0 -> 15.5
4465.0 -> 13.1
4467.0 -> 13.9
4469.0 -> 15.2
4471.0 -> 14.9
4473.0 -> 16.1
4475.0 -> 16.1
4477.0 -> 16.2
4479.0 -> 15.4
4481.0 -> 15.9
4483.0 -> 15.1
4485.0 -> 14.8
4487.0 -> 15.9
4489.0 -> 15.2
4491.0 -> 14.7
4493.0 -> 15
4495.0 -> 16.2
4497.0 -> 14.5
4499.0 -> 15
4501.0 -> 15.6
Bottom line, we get 1.8 angstroms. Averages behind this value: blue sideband 15.3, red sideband 15.3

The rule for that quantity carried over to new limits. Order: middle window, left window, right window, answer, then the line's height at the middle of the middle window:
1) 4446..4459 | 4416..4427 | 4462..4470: -0.1 angstroms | 14.4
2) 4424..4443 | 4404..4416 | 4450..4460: -0.6 angstroms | 13.6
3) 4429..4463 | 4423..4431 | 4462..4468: -0.6 angstroms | 14.1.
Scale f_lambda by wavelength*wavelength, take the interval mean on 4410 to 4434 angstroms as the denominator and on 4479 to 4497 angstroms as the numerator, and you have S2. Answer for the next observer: 1.11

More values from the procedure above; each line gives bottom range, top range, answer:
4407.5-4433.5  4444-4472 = 1.05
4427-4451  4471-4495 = 1.08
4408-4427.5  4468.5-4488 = 1.13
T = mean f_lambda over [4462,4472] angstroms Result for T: 14.5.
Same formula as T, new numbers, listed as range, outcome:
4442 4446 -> 15.1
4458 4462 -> 13.2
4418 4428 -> 14.1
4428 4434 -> 13.7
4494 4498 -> 15.3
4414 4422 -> 14.6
